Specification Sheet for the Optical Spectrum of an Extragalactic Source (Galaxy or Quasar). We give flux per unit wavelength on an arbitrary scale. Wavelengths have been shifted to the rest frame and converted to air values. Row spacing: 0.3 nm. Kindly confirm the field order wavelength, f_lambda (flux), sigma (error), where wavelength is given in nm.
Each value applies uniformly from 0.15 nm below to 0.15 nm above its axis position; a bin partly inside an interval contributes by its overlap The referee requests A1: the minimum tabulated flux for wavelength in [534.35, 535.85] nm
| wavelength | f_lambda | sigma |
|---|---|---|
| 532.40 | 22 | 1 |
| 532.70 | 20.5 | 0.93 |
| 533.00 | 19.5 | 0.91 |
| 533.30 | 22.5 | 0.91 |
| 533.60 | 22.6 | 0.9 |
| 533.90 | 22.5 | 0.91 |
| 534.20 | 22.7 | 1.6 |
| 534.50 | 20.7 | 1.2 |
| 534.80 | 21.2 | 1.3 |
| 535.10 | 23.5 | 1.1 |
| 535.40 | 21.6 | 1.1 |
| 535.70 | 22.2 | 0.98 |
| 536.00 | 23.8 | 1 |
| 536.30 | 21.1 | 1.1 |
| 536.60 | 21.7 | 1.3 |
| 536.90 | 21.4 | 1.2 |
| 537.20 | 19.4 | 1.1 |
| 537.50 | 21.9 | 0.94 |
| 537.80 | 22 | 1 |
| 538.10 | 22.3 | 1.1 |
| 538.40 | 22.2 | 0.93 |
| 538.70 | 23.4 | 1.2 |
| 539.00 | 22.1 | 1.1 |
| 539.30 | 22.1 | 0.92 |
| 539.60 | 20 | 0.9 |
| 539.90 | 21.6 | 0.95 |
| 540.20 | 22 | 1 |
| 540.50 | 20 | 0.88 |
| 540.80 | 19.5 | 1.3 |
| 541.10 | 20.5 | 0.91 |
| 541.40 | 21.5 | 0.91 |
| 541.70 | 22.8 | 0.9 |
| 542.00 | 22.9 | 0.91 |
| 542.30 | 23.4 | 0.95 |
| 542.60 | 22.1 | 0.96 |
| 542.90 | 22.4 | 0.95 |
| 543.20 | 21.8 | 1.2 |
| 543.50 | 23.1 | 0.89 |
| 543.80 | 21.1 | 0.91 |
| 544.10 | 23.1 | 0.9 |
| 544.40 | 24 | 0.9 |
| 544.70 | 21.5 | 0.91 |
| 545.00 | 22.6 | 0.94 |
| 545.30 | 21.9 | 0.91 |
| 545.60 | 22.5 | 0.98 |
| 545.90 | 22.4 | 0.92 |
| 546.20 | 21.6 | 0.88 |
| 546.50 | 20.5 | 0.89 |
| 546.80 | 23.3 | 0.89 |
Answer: 20.7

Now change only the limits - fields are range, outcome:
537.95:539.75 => 20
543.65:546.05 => 21.1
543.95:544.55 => 23.1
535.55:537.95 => 19.4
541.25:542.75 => 21.5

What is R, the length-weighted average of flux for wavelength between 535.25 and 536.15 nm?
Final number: 22.5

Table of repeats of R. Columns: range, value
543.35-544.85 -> 22.6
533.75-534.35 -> 22.6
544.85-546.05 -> 22.3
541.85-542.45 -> 23.1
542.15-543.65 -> 22.6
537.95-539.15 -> 22.5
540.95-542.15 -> 21.9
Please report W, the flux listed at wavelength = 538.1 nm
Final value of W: 22.3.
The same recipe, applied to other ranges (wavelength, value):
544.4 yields 24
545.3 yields 21.9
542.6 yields 22.1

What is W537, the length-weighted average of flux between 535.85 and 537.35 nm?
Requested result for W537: 21.5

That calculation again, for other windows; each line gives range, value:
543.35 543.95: 22.1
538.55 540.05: 21.8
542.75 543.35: 22.1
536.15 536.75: 21.4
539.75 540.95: 20.8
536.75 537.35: 20.4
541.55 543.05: 22.7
